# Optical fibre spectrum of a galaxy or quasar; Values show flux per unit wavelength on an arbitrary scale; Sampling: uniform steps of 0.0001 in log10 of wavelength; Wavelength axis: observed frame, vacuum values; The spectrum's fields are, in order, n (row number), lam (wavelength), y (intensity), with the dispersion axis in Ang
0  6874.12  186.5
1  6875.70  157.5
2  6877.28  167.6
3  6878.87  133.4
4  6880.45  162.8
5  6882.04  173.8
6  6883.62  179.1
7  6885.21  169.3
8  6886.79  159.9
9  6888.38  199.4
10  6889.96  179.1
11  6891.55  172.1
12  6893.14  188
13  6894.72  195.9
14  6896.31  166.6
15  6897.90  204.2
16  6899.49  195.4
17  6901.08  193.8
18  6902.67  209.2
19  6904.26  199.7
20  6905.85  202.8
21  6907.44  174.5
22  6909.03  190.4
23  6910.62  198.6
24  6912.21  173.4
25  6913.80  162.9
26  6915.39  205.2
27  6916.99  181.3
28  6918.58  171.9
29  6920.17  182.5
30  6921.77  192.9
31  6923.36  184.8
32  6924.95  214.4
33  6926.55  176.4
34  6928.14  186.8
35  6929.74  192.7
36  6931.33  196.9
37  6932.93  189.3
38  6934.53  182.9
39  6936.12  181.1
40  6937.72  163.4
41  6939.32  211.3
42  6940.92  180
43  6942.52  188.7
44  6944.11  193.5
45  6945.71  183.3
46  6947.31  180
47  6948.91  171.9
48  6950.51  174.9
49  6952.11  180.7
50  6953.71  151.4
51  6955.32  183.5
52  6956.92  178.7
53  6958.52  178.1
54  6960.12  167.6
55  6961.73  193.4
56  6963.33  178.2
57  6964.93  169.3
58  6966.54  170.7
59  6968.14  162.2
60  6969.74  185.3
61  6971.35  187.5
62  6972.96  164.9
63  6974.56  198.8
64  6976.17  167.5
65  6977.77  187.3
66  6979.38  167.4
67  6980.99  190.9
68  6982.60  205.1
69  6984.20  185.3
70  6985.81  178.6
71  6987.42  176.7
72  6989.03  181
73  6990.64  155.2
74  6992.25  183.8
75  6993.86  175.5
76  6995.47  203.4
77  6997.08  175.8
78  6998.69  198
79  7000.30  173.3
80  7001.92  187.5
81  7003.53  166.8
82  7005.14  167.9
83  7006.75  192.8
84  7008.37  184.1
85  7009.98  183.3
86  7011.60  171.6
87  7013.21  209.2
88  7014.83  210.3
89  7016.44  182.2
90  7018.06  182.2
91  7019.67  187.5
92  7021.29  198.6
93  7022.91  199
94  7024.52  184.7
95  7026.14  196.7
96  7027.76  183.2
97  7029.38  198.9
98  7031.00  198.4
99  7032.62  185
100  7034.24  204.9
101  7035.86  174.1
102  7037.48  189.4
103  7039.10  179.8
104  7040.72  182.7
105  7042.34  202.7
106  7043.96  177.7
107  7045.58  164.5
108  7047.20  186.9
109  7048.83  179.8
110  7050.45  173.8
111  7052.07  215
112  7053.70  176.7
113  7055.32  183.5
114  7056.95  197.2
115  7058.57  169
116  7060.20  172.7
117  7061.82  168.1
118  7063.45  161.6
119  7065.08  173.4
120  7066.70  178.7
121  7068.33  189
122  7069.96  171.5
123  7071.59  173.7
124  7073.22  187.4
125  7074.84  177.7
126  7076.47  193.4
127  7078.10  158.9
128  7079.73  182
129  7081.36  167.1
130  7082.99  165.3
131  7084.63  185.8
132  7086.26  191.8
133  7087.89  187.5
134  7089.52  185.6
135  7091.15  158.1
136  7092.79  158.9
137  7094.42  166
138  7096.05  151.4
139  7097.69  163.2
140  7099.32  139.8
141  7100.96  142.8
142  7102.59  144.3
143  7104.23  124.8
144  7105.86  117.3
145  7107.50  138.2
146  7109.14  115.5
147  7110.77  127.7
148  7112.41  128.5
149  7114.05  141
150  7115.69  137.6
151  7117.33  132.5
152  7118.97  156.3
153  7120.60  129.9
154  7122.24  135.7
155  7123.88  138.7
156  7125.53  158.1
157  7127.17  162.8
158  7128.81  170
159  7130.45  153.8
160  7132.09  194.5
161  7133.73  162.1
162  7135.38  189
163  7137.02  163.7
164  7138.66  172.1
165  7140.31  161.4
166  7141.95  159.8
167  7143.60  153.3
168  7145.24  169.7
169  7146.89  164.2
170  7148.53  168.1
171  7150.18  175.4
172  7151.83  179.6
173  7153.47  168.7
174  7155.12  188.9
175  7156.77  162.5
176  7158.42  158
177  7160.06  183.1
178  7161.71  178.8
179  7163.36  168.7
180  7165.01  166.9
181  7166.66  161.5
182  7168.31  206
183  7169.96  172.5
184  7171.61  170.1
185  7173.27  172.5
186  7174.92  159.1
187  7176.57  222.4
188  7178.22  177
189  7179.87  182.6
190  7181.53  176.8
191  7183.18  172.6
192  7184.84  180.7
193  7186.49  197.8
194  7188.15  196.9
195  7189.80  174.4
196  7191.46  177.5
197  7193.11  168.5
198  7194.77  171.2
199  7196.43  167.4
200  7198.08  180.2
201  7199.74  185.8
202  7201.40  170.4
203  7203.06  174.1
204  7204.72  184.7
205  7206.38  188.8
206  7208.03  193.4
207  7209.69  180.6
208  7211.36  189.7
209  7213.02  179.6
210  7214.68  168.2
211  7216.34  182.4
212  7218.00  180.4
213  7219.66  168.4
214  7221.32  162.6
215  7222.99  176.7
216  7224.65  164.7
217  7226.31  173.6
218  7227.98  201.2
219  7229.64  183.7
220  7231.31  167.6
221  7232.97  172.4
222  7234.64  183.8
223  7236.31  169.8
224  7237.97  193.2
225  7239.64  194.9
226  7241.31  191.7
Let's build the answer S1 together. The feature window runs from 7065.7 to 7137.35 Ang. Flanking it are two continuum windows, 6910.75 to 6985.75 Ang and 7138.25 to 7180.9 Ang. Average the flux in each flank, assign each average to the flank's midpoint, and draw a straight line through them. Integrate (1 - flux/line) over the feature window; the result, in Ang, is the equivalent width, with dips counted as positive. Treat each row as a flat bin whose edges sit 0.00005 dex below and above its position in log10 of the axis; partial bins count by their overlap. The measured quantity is 6.8 Ang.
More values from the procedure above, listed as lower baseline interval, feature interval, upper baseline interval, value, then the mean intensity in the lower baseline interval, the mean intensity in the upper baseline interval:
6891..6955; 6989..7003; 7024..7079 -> 0.2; 186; 183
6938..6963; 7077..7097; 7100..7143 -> -2.2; 181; 148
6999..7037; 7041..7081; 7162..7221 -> 1.3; 188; 179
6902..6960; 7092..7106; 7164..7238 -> 2.7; 185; 179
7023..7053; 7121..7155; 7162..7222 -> 3.1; 188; 179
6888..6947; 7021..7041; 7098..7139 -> -3.1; 188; 147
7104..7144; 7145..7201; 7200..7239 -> -4.2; 149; 179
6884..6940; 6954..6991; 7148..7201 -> 1.2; 187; 177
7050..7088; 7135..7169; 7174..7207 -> 1.7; 179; 180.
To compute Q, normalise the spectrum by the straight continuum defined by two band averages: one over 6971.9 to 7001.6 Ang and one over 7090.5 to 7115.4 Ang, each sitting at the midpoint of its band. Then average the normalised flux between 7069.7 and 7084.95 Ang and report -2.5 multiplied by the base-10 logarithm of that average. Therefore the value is -0.17 mag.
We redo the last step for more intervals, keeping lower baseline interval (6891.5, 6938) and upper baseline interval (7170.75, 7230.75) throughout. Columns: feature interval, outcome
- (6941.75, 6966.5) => 0.054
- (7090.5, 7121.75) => 0.282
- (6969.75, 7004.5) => 0.027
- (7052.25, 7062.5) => 0.021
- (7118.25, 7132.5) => 0.176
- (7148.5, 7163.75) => 0.044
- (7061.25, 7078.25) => 0.041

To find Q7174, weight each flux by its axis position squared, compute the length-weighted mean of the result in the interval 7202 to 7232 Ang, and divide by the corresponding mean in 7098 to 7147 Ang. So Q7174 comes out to 1.23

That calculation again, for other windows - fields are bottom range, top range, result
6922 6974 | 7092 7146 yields 0.87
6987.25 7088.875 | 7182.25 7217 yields 1.03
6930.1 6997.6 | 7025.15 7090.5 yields 1.04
